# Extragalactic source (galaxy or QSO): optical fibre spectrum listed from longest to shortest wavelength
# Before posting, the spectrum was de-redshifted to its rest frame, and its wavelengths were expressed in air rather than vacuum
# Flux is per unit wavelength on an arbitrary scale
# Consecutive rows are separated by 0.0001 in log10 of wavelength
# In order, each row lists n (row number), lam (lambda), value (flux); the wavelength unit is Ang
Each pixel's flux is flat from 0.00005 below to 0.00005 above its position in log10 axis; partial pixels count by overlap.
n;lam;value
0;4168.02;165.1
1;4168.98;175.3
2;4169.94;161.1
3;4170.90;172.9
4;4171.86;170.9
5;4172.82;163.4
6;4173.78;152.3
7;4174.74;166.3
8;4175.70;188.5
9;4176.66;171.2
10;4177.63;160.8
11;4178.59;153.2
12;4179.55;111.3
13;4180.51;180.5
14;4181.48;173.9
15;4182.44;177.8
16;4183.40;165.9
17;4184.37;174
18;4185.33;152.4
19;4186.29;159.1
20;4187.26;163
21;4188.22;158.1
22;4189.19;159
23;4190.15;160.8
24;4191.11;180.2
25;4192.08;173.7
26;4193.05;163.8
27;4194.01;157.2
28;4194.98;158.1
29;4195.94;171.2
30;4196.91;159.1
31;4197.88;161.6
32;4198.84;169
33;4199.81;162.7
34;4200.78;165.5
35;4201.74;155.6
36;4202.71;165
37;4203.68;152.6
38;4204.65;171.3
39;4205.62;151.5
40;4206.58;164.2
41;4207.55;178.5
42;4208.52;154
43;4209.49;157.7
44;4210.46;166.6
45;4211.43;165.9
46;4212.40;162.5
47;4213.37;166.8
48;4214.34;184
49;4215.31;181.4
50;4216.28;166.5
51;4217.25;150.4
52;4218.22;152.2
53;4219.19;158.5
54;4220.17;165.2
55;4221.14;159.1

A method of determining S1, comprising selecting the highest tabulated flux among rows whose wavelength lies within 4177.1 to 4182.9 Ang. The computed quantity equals 180.5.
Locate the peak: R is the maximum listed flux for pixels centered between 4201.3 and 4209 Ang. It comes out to 178.5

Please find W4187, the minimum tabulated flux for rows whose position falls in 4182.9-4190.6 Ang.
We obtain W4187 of 152.4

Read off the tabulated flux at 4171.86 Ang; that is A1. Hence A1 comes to 170.9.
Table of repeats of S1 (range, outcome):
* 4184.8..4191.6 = 180.2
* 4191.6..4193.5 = 173.7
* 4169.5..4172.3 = 172.9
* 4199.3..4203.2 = 165.5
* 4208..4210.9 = 166.6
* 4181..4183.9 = 177.8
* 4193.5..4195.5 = 158.1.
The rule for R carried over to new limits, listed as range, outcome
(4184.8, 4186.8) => 159.1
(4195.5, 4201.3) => 171.2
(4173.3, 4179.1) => 188.5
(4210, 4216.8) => 184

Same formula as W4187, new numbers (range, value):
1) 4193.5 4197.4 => 157.2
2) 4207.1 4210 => 154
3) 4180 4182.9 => 173.9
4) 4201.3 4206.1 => 151.5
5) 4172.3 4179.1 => 152.3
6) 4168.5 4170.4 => 161.1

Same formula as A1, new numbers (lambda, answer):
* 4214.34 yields 184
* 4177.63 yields 160.8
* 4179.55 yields 111.3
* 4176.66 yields 171.2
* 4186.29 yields 159.1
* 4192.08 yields 173.7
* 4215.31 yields 181.4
